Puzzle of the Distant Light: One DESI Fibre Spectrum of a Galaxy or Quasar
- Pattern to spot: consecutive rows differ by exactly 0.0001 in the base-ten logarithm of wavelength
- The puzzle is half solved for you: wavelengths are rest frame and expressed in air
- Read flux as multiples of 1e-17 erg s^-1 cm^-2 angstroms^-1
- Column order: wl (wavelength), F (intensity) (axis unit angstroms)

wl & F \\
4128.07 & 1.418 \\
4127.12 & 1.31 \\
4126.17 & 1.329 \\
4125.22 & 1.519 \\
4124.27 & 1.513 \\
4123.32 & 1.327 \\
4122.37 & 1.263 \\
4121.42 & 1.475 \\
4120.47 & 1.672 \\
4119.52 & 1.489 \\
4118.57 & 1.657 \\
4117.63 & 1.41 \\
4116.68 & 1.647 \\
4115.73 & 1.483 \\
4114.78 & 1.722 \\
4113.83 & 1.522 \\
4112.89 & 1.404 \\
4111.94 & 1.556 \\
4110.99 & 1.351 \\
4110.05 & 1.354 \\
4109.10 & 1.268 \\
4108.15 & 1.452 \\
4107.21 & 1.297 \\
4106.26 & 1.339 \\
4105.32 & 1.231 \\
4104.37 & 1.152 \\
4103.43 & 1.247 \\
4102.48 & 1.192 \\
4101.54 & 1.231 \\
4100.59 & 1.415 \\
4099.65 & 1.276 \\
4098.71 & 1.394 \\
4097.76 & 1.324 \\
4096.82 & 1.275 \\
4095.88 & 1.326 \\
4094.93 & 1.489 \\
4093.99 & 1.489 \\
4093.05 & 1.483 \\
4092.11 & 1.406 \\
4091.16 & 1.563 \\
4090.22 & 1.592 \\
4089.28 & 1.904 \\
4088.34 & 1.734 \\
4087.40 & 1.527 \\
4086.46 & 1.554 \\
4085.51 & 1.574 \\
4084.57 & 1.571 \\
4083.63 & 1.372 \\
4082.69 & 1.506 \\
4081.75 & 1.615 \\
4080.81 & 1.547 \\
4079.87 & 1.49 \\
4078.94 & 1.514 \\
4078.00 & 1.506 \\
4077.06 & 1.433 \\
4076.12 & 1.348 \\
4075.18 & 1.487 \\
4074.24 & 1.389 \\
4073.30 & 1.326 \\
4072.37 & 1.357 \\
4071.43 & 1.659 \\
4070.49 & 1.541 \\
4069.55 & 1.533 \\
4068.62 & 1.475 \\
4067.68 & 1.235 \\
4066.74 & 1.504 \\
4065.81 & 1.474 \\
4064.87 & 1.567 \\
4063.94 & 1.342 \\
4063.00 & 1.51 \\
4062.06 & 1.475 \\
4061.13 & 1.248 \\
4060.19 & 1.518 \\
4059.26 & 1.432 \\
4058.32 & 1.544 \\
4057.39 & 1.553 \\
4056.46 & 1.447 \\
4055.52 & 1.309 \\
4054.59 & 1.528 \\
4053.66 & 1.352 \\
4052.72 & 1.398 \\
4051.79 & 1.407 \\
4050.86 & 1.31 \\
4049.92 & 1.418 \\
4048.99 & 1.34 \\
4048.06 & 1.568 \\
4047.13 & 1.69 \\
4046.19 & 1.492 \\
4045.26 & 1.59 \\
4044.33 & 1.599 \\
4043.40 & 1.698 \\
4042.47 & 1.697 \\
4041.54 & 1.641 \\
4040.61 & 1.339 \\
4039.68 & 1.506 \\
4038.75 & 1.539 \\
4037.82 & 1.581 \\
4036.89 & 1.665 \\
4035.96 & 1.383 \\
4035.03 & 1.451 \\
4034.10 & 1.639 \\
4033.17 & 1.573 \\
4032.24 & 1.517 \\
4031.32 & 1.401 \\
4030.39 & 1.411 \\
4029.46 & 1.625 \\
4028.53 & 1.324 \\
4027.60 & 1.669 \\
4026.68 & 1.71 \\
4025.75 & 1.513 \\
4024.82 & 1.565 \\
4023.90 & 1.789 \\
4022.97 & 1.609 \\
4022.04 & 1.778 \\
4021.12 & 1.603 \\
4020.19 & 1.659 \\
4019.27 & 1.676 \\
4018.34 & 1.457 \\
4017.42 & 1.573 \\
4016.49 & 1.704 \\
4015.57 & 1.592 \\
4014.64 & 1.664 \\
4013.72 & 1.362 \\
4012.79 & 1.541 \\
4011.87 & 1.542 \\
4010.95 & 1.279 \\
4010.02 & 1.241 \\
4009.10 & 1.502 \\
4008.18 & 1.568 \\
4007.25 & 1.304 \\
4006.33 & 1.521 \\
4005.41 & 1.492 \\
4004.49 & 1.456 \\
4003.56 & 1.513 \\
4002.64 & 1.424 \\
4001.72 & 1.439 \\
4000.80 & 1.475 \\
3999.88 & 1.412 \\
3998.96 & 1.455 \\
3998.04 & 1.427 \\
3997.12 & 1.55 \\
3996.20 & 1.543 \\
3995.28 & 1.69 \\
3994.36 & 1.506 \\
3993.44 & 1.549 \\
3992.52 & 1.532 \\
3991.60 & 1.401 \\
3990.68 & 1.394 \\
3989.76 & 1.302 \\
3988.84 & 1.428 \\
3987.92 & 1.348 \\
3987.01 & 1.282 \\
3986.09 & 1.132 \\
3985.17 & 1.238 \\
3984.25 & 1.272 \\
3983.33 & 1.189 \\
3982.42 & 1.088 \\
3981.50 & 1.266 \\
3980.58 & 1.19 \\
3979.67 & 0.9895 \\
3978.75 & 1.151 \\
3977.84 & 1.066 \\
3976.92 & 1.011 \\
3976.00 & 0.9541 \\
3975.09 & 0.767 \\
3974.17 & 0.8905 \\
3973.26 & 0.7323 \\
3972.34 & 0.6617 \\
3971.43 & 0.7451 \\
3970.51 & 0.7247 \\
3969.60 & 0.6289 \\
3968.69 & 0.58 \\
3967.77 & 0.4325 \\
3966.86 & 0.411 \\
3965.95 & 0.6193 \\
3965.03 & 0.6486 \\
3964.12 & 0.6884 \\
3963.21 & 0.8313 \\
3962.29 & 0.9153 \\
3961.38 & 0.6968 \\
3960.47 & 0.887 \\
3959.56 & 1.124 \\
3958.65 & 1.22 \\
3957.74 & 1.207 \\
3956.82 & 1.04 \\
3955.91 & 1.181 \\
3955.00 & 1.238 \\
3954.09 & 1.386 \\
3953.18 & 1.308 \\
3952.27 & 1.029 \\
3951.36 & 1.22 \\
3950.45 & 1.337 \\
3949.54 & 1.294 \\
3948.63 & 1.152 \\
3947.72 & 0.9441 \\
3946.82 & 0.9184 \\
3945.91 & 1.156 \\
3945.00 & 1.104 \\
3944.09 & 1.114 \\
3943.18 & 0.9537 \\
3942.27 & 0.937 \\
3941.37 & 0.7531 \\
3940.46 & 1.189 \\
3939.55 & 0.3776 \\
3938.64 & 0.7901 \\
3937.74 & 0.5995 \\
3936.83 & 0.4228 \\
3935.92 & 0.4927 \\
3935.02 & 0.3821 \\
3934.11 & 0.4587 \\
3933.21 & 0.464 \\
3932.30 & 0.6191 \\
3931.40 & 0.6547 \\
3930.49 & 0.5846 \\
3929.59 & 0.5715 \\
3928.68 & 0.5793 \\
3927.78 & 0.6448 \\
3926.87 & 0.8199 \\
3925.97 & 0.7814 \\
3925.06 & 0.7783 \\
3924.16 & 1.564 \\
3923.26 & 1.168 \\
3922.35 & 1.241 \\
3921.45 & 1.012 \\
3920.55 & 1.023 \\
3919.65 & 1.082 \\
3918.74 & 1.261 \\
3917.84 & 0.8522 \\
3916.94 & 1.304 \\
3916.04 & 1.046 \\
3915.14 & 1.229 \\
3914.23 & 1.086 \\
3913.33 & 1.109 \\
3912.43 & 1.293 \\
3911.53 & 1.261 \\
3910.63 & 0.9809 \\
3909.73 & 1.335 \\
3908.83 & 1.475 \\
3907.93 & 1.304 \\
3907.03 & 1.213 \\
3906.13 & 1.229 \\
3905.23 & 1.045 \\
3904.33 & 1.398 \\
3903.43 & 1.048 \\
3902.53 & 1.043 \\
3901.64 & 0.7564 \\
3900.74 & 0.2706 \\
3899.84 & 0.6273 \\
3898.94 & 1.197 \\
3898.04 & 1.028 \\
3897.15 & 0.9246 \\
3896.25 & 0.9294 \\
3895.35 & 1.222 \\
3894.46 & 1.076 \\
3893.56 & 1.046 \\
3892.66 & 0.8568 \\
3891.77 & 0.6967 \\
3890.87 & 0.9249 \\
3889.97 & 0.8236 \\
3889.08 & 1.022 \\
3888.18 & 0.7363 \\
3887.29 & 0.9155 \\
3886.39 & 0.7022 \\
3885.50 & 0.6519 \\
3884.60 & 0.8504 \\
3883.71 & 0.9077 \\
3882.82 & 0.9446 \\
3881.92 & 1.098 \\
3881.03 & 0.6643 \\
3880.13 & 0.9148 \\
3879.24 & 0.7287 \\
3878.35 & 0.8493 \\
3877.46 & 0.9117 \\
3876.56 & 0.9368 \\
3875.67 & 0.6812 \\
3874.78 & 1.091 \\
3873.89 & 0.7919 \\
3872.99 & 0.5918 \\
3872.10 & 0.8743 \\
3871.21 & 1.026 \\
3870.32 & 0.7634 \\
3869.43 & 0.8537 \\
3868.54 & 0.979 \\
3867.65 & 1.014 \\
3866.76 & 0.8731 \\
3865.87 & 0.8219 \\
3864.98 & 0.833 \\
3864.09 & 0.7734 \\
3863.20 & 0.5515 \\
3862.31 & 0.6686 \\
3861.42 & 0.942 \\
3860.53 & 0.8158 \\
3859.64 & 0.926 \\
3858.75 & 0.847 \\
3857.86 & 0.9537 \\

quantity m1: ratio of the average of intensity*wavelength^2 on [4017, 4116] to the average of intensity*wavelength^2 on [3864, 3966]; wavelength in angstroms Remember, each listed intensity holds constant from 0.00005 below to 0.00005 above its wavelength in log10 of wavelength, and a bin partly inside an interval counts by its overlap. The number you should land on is 1.7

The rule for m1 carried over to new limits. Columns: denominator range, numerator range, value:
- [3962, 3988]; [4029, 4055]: 1.72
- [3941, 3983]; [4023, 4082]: 1.63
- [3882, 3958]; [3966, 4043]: 1.46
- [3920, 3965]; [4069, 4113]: 1.69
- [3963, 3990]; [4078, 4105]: 1.64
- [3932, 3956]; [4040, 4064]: 1.70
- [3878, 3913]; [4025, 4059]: 1.67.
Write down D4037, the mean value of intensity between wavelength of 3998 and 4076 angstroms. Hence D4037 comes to 1.5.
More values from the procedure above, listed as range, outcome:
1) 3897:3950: 0.948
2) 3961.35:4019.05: 1.21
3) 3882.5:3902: 0.869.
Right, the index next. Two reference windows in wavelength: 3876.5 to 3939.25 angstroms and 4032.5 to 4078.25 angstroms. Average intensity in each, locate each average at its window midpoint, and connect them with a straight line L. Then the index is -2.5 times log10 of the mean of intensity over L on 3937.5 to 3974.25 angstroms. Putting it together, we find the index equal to 0.19 mag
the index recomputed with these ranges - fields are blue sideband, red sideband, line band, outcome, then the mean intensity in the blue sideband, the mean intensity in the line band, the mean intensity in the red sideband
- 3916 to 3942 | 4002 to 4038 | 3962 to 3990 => 0.26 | 0.808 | 0.939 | 1.53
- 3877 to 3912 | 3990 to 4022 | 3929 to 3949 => 0.49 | 0.965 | 0.754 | 1.5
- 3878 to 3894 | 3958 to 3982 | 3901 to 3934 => -0.19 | 0.852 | 1.01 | 0.843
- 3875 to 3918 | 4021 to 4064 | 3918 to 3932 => 0.19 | 0.984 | 0.913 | 1.52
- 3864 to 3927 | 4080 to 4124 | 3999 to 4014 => -0.17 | 0.977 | 1.44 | 1.45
